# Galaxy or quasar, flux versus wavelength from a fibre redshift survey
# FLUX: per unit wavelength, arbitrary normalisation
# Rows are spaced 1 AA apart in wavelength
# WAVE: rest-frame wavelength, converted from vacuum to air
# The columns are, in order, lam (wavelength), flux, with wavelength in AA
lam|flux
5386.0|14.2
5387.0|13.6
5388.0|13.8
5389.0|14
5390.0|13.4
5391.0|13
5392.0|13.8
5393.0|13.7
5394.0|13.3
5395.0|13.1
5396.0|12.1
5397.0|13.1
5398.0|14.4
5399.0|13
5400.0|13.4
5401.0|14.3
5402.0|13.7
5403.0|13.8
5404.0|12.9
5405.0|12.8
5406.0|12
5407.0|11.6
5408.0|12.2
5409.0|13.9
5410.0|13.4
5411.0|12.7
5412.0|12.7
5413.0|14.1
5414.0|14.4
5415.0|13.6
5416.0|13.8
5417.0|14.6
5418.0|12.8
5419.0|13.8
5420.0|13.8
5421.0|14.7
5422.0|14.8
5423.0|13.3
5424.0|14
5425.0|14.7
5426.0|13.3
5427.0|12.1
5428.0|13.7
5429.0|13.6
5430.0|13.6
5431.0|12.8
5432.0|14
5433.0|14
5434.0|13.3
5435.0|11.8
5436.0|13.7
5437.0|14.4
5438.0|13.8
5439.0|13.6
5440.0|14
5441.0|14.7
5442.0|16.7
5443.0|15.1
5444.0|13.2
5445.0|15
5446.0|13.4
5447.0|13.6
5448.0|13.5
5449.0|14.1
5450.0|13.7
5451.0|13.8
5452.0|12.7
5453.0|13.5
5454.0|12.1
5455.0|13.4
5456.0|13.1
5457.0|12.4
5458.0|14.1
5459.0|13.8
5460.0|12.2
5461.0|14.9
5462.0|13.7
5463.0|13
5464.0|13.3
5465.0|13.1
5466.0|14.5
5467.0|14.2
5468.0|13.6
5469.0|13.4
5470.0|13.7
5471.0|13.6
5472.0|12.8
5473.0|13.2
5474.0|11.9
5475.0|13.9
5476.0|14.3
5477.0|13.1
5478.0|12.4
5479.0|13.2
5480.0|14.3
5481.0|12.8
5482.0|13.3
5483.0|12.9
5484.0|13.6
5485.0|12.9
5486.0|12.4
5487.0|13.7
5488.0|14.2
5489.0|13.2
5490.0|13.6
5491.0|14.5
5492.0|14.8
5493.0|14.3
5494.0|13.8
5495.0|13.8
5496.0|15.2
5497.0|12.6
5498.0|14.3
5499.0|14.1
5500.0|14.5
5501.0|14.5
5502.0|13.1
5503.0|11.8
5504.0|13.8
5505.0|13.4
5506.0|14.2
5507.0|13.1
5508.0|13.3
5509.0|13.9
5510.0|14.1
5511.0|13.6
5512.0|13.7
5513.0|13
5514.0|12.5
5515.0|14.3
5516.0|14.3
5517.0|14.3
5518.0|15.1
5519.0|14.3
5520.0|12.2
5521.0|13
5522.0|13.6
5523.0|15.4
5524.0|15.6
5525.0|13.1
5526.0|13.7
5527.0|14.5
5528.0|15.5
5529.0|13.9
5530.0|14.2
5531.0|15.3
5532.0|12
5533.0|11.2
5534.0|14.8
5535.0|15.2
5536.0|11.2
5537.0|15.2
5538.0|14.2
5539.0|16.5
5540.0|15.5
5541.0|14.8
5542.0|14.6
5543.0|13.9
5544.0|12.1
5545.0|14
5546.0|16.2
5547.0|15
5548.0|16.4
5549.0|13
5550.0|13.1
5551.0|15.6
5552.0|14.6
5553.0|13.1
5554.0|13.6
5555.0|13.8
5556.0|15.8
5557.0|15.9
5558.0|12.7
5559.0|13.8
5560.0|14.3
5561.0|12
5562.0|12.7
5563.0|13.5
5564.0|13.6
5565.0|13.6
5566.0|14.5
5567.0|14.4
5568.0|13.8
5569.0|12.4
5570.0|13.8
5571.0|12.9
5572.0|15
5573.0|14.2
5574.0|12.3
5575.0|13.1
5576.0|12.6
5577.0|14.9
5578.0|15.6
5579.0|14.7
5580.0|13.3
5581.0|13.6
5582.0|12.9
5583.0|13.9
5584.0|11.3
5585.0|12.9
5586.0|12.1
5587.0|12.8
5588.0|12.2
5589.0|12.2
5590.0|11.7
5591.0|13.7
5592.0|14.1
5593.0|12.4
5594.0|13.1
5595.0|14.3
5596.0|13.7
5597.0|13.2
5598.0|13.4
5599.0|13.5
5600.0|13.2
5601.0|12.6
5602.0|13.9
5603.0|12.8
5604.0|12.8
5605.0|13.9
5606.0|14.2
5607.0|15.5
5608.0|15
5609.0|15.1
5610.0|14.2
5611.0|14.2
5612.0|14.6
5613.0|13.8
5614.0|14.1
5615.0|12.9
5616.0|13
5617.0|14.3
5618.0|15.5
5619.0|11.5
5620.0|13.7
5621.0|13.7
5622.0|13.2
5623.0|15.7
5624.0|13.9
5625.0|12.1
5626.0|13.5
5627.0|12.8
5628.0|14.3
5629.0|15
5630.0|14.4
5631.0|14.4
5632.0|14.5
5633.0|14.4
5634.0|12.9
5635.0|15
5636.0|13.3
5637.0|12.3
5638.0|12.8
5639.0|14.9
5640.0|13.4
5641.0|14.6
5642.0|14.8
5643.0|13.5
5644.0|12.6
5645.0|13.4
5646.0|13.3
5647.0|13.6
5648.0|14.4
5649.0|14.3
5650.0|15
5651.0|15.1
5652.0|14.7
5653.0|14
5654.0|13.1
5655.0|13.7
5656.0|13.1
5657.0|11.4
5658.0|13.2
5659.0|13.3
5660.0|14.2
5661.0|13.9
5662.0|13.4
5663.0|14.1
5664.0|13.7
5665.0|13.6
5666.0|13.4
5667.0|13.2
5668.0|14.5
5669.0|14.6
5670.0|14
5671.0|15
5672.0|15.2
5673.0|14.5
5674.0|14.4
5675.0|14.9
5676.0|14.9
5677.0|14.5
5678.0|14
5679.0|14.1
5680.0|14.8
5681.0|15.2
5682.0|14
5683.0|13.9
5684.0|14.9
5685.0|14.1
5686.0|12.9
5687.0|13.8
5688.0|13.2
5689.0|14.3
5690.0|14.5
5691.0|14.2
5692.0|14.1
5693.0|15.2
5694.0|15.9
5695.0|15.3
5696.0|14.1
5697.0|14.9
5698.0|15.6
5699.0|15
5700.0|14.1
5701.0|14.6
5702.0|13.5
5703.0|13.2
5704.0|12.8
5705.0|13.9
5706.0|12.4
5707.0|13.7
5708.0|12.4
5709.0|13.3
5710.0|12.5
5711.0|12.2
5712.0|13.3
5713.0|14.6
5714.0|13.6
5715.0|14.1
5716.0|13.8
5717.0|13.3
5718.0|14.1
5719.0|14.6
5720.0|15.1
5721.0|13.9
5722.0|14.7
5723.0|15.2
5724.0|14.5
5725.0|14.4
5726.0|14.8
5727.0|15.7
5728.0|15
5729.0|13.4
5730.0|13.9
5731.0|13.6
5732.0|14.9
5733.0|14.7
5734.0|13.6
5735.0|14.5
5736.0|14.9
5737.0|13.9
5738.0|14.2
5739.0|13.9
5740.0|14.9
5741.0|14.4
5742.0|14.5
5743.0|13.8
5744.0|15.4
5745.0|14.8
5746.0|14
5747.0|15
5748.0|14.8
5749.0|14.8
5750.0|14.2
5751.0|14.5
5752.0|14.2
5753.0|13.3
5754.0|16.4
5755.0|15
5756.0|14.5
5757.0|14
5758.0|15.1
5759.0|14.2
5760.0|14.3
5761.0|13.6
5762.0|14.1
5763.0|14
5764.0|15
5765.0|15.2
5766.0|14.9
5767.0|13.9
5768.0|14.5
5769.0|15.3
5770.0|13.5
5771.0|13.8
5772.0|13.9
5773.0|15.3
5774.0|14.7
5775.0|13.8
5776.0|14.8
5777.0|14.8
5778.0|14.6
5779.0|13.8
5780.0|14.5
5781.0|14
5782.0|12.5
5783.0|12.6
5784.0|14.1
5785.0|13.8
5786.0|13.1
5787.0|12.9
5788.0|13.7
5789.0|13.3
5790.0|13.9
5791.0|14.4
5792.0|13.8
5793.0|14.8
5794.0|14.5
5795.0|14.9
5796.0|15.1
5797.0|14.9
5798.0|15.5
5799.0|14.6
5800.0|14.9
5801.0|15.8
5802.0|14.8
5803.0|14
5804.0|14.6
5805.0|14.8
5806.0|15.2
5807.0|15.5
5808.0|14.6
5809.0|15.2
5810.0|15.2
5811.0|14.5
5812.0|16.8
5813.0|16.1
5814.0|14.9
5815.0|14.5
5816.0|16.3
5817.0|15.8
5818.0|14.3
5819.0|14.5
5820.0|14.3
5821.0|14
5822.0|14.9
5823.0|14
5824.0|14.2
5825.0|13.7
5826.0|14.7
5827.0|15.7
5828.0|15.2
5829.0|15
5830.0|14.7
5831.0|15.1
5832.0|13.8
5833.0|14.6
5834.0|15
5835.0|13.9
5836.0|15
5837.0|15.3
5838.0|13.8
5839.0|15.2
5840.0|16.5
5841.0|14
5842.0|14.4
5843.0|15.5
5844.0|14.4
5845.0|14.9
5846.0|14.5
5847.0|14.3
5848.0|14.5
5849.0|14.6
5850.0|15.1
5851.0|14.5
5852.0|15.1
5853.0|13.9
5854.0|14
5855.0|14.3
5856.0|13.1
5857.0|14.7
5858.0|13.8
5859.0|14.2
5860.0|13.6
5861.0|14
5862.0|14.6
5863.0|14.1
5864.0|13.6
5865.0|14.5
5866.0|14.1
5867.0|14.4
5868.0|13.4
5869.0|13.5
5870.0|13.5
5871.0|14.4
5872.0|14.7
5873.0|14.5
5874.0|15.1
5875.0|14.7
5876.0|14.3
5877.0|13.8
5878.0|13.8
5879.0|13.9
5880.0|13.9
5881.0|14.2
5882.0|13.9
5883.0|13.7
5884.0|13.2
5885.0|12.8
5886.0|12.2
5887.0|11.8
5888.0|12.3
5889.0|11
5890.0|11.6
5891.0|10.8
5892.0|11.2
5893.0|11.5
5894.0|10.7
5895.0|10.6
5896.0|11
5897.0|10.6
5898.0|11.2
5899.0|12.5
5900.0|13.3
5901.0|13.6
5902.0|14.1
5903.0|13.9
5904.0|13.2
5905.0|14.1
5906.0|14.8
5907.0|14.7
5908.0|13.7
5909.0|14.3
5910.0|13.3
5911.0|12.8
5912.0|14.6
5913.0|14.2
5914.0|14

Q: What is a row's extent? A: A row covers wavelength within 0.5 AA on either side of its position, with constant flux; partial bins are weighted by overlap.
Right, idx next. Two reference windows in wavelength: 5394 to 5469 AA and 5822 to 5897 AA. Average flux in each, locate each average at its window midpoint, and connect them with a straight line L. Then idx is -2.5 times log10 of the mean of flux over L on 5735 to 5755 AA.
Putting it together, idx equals -0.06 mag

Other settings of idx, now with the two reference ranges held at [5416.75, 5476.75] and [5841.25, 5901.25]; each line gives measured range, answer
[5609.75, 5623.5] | -0.02 mag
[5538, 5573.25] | -0.04 mag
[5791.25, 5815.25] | -0.11 mag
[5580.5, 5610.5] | 0.02 mag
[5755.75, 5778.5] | -0.07 mag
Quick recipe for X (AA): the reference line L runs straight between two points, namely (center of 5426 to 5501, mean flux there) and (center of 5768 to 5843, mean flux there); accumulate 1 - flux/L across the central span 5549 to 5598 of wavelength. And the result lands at 1.4 AA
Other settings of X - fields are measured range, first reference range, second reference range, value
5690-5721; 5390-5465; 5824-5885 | 0.2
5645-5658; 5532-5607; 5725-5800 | 0.2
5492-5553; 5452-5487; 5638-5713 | -2.5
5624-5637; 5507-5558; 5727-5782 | 0.4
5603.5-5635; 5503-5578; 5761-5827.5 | 0.3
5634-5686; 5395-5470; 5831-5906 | -1.3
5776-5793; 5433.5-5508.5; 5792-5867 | 0.9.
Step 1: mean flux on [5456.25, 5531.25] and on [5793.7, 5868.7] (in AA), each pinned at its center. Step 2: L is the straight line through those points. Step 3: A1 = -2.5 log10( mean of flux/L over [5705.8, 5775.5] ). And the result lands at 0.01 mag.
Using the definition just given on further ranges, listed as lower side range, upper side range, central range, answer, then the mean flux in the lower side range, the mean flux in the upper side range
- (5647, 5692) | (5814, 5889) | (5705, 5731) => 0.01 mag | 14.1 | 14.3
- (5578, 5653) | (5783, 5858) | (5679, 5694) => -0.02 mag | 13.7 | 14.6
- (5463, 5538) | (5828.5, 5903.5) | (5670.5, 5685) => -0.07 mag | 13.7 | 13.7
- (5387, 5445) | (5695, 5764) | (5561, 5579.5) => 0.02 mag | 13.6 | 14.2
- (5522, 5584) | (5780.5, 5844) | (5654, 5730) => 0.02 mag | 14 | 14.6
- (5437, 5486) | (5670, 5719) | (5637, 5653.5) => 0.00 mag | 13.6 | 14.1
